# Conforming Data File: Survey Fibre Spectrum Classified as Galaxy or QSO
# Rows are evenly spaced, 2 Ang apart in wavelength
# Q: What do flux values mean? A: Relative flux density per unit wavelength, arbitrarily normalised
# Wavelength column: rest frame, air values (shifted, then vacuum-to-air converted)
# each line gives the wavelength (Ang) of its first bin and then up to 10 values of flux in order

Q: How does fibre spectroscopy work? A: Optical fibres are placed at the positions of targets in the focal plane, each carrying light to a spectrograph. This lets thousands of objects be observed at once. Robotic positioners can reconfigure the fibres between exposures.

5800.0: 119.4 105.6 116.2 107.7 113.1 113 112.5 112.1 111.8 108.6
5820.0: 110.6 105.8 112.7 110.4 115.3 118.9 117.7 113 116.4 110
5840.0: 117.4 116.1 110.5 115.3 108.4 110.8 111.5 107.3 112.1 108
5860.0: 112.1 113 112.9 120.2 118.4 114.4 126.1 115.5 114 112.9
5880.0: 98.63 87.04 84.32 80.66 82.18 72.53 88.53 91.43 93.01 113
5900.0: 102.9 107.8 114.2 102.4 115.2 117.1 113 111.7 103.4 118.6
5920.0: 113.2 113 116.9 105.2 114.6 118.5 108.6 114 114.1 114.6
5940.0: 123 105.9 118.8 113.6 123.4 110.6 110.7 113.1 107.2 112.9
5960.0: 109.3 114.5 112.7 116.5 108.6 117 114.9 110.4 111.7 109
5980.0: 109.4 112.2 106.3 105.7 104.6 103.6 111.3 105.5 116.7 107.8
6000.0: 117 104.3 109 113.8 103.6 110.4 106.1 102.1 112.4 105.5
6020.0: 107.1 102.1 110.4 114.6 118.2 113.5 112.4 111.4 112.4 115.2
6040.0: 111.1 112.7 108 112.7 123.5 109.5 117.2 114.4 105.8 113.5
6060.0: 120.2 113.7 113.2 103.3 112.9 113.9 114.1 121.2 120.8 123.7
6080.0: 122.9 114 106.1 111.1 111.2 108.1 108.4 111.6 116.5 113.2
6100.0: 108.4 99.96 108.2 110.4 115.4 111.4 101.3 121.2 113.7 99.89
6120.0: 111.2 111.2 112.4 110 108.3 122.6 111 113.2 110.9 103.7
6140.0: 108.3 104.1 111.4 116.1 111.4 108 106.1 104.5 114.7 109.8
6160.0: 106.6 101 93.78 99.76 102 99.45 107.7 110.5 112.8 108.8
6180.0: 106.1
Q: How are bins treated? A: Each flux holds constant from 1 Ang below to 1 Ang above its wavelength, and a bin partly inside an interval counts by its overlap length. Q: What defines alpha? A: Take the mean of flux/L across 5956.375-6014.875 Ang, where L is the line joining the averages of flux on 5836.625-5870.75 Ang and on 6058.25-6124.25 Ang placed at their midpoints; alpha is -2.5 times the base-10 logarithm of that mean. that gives 0.03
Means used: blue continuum 113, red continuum 112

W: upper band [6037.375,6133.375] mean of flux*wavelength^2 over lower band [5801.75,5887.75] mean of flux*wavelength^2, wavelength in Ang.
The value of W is 1.1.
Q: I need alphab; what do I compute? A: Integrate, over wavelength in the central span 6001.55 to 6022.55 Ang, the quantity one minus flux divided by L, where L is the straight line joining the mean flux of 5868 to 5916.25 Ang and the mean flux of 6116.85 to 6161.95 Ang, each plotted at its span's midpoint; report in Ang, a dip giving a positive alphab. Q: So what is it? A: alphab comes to -0.2 Ang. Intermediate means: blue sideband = 103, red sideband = 110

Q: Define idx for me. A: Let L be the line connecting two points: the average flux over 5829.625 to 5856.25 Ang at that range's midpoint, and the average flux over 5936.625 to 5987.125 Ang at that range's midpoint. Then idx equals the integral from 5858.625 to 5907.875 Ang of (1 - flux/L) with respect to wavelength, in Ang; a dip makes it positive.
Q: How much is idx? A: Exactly 4.1 Ang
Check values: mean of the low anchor 113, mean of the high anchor 112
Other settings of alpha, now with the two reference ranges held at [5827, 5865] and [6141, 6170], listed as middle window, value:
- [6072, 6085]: -0.10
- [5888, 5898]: 0.25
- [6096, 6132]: -0.04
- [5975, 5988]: 0.01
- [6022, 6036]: -0.04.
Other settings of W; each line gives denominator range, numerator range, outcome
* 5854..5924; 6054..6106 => 1.13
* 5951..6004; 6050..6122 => 1.05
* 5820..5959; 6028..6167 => 1.09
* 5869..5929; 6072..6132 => 1.15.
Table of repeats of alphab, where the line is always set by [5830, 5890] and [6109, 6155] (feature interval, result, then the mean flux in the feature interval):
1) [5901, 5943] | -1.4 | 113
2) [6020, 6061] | -1.2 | 113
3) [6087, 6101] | -0.1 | 111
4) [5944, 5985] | -1.2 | 112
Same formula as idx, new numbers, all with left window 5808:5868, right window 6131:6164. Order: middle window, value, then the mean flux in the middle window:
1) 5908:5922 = -0.2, 113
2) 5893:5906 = 1.0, 104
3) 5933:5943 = -0.3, 114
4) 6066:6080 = -1.0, 117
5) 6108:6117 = -0.3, 112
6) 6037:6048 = -0.3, 113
